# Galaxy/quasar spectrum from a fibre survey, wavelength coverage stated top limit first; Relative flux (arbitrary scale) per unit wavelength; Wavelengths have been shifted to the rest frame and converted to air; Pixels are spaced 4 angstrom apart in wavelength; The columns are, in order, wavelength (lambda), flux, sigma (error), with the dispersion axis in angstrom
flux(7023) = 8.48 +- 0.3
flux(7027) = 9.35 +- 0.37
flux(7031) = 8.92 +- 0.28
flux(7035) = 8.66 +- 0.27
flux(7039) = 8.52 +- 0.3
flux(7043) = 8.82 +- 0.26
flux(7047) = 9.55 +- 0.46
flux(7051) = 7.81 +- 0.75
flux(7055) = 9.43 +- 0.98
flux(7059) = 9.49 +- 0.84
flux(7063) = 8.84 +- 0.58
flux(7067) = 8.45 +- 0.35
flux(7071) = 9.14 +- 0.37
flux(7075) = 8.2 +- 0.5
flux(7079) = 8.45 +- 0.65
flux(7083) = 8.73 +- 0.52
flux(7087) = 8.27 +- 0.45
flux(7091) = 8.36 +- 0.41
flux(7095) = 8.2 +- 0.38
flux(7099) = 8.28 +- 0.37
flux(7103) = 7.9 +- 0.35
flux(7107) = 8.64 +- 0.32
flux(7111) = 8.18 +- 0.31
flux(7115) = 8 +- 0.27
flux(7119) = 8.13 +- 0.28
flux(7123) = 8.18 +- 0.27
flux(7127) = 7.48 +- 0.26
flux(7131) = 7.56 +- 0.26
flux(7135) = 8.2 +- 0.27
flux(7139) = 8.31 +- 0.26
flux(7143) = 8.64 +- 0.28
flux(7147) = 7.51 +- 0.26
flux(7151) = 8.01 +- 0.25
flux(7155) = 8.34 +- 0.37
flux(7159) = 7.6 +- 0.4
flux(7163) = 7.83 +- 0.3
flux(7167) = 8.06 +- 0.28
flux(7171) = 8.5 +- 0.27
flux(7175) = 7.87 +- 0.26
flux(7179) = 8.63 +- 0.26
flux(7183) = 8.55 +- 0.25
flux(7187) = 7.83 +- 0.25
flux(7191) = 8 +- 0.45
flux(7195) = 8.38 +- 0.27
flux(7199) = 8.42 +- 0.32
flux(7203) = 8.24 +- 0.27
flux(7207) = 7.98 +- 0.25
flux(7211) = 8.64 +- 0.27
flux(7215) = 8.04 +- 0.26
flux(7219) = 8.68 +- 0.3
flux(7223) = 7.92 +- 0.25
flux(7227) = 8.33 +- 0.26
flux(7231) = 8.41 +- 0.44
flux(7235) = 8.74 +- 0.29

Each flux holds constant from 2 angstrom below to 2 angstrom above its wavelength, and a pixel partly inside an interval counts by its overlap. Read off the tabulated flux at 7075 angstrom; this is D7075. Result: 8.2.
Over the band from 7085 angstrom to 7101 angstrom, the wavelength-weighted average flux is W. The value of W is 8.28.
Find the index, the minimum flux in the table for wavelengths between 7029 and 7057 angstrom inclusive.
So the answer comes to 7.81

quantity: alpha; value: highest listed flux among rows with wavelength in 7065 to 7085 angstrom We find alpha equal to 9.14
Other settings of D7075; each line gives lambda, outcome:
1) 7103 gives 7.9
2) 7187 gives 7.83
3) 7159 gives 7.6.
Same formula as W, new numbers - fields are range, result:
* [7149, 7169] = 7.97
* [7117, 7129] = 7.93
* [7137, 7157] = 8.16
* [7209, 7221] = 8.45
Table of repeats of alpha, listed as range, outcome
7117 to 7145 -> 8.64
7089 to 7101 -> 8.36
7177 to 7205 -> 8.63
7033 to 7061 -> 9.55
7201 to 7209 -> 8.24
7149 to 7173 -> 8.5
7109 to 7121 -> 8.18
